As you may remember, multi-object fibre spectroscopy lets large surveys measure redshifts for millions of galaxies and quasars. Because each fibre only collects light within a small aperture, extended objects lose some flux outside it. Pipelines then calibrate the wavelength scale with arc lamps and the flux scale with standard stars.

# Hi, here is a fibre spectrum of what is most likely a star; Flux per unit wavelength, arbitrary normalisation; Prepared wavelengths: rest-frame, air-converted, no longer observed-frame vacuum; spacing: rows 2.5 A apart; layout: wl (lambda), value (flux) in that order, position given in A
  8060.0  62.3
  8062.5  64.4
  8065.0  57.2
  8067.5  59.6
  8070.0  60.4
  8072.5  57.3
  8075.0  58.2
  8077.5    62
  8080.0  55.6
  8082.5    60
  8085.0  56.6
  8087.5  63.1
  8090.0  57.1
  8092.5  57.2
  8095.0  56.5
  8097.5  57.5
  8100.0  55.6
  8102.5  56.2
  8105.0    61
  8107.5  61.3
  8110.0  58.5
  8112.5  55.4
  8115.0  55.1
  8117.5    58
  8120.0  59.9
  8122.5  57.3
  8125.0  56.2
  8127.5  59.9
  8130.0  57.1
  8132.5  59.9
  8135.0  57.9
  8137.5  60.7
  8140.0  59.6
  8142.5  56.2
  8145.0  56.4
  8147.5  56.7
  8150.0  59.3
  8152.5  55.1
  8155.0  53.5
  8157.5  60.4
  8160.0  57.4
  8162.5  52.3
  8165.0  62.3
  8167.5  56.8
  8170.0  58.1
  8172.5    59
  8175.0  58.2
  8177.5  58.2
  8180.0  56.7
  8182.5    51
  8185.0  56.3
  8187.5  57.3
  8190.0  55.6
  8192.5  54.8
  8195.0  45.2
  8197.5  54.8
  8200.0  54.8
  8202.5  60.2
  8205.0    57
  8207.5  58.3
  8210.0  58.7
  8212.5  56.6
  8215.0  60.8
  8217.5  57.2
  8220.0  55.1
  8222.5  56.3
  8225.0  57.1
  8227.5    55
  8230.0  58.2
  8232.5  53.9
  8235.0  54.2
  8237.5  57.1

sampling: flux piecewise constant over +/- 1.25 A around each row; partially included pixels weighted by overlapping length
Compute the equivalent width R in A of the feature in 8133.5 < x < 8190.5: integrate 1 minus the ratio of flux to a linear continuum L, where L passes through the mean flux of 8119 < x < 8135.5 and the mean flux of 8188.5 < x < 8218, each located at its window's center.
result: 0.1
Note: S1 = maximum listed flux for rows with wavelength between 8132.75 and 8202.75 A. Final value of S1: 62.3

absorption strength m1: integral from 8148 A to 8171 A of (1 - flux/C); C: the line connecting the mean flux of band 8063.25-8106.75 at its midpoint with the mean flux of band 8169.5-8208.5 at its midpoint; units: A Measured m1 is -0.2 A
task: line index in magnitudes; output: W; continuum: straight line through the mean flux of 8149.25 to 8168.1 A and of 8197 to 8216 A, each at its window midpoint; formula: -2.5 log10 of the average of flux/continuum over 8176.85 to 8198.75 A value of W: 0.06 mag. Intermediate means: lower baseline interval 57.1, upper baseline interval 57.7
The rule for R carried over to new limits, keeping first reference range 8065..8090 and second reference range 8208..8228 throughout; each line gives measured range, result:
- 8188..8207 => 0.86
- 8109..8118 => 0.30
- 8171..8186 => 0.29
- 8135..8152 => 0.05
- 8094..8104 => 0.37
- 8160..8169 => 0.11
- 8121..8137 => 0.04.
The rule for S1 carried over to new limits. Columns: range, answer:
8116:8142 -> 60.7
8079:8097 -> 63.1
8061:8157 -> 64.4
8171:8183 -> 59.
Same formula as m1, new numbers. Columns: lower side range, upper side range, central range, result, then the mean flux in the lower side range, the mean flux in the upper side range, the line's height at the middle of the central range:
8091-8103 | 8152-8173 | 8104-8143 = -1.05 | 56.6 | 57.2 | 56.9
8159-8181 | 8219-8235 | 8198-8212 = -0.26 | 57.7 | 55.8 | 56.5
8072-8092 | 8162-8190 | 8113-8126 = 0.19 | 58.7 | 57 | 58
